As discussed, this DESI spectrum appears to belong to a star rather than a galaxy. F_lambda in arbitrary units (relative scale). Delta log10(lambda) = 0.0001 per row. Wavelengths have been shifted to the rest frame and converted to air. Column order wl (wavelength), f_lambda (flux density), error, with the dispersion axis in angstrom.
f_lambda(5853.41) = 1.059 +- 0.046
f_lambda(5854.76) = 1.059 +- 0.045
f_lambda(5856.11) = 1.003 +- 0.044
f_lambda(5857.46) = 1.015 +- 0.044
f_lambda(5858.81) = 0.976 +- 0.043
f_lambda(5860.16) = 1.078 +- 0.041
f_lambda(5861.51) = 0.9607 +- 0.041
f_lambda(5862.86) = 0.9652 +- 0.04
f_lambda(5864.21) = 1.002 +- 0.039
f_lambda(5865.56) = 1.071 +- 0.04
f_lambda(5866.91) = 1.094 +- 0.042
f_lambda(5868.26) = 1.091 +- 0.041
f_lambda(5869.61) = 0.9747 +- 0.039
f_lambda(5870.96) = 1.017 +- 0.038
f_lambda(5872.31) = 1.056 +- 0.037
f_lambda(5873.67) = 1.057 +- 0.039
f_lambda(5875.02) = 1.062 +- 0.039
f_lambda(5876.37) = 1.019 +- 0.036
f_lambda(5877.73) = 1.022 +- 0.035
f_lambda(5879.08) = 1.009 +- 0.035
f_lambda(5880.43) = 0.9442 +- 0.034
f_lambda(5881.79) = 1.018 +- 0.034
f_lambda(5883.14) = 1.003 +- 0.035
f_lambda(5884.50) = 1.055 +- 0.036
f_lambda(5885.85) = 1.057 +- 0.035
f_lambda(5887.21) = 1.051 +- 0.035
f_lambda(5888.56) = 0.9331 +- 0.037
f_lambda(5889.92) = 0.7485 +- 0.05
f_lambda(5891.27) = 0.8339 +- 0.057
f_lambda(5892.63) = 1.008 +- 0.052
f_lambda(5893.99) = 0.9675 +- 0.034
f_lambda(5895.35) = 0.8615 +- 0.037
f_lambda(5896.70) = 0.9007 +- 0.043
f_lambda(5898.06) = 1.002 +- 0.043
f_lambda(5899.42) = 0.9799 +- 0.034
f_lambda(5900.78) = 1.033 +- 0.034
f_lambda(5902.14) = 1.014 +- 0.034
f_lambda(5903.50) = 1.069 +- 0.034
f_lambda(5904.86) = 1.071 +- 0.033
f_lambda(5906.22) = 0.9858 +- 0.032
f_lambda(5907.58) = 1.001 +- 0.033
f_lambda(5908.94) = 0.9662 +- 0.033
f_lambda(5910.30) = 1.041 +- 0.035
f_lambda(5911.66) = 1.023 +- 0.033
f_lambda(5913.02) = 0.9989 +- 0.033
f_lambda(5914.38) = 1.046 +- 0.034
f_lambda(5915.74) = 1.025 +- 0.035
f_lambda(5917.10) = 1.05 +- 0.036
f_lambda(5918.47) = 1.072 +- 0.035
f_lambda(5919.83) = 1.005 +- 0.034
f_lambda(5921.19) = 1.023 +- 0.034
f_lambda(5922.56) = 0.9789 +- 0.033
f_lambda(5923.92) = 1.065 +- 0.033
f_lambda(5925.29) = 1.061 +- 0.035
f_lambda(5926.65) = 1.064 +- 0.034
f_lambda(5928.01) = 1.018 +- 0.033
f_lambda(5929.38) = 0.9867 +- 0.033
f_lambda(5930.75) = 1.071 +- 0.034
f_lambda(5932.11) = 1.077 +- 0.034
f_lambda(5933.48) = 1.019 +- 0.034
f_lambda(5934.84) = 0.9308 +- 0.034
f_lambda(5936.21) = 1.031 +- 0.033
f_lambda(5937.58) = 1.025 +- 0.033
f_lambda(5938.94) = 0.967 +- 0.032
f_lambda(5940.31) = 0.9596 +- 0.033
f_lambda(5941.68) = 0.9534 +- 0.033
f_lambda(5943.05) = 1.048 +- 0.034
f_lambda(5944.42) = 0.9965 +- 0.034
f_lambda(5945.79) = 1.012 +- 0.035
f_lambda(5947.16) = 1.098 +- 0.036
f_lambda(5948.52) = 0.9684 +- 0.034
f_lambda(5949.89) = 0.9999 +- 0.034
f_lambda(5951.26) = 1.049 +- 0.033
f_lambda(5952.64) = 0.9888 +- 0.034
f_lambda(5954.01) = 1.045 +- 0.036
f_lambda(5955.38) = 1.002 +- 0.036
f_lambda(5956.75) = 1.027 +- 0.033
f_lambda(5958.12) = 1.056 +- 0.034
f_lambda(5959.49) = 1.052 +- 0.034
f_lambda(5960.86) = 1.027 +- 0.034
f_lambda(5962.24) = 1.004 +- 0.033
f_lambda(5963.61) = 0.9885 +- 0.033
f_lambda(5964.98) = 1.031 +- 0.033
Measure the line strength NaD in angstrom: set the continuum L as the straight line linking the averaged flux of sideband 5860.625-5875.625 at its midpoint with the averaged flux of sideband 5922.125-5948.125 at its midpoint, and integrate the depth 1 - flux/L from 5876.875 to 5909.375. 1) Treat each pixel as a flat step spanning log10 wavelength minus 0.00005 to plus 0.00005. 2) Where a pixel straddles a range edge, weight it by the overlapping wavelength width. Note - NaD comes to 1.5 angstrom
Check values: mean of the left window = 1.03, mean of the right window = 1.02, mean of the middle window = 0.981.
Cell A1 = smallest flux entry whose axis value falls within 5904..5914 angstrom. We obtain 0.9662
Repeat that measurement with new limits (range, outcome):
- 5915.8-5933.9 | 0.9789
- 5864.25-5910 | 0.7485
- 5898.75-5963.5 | 0.9308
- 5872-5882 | 0.9442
